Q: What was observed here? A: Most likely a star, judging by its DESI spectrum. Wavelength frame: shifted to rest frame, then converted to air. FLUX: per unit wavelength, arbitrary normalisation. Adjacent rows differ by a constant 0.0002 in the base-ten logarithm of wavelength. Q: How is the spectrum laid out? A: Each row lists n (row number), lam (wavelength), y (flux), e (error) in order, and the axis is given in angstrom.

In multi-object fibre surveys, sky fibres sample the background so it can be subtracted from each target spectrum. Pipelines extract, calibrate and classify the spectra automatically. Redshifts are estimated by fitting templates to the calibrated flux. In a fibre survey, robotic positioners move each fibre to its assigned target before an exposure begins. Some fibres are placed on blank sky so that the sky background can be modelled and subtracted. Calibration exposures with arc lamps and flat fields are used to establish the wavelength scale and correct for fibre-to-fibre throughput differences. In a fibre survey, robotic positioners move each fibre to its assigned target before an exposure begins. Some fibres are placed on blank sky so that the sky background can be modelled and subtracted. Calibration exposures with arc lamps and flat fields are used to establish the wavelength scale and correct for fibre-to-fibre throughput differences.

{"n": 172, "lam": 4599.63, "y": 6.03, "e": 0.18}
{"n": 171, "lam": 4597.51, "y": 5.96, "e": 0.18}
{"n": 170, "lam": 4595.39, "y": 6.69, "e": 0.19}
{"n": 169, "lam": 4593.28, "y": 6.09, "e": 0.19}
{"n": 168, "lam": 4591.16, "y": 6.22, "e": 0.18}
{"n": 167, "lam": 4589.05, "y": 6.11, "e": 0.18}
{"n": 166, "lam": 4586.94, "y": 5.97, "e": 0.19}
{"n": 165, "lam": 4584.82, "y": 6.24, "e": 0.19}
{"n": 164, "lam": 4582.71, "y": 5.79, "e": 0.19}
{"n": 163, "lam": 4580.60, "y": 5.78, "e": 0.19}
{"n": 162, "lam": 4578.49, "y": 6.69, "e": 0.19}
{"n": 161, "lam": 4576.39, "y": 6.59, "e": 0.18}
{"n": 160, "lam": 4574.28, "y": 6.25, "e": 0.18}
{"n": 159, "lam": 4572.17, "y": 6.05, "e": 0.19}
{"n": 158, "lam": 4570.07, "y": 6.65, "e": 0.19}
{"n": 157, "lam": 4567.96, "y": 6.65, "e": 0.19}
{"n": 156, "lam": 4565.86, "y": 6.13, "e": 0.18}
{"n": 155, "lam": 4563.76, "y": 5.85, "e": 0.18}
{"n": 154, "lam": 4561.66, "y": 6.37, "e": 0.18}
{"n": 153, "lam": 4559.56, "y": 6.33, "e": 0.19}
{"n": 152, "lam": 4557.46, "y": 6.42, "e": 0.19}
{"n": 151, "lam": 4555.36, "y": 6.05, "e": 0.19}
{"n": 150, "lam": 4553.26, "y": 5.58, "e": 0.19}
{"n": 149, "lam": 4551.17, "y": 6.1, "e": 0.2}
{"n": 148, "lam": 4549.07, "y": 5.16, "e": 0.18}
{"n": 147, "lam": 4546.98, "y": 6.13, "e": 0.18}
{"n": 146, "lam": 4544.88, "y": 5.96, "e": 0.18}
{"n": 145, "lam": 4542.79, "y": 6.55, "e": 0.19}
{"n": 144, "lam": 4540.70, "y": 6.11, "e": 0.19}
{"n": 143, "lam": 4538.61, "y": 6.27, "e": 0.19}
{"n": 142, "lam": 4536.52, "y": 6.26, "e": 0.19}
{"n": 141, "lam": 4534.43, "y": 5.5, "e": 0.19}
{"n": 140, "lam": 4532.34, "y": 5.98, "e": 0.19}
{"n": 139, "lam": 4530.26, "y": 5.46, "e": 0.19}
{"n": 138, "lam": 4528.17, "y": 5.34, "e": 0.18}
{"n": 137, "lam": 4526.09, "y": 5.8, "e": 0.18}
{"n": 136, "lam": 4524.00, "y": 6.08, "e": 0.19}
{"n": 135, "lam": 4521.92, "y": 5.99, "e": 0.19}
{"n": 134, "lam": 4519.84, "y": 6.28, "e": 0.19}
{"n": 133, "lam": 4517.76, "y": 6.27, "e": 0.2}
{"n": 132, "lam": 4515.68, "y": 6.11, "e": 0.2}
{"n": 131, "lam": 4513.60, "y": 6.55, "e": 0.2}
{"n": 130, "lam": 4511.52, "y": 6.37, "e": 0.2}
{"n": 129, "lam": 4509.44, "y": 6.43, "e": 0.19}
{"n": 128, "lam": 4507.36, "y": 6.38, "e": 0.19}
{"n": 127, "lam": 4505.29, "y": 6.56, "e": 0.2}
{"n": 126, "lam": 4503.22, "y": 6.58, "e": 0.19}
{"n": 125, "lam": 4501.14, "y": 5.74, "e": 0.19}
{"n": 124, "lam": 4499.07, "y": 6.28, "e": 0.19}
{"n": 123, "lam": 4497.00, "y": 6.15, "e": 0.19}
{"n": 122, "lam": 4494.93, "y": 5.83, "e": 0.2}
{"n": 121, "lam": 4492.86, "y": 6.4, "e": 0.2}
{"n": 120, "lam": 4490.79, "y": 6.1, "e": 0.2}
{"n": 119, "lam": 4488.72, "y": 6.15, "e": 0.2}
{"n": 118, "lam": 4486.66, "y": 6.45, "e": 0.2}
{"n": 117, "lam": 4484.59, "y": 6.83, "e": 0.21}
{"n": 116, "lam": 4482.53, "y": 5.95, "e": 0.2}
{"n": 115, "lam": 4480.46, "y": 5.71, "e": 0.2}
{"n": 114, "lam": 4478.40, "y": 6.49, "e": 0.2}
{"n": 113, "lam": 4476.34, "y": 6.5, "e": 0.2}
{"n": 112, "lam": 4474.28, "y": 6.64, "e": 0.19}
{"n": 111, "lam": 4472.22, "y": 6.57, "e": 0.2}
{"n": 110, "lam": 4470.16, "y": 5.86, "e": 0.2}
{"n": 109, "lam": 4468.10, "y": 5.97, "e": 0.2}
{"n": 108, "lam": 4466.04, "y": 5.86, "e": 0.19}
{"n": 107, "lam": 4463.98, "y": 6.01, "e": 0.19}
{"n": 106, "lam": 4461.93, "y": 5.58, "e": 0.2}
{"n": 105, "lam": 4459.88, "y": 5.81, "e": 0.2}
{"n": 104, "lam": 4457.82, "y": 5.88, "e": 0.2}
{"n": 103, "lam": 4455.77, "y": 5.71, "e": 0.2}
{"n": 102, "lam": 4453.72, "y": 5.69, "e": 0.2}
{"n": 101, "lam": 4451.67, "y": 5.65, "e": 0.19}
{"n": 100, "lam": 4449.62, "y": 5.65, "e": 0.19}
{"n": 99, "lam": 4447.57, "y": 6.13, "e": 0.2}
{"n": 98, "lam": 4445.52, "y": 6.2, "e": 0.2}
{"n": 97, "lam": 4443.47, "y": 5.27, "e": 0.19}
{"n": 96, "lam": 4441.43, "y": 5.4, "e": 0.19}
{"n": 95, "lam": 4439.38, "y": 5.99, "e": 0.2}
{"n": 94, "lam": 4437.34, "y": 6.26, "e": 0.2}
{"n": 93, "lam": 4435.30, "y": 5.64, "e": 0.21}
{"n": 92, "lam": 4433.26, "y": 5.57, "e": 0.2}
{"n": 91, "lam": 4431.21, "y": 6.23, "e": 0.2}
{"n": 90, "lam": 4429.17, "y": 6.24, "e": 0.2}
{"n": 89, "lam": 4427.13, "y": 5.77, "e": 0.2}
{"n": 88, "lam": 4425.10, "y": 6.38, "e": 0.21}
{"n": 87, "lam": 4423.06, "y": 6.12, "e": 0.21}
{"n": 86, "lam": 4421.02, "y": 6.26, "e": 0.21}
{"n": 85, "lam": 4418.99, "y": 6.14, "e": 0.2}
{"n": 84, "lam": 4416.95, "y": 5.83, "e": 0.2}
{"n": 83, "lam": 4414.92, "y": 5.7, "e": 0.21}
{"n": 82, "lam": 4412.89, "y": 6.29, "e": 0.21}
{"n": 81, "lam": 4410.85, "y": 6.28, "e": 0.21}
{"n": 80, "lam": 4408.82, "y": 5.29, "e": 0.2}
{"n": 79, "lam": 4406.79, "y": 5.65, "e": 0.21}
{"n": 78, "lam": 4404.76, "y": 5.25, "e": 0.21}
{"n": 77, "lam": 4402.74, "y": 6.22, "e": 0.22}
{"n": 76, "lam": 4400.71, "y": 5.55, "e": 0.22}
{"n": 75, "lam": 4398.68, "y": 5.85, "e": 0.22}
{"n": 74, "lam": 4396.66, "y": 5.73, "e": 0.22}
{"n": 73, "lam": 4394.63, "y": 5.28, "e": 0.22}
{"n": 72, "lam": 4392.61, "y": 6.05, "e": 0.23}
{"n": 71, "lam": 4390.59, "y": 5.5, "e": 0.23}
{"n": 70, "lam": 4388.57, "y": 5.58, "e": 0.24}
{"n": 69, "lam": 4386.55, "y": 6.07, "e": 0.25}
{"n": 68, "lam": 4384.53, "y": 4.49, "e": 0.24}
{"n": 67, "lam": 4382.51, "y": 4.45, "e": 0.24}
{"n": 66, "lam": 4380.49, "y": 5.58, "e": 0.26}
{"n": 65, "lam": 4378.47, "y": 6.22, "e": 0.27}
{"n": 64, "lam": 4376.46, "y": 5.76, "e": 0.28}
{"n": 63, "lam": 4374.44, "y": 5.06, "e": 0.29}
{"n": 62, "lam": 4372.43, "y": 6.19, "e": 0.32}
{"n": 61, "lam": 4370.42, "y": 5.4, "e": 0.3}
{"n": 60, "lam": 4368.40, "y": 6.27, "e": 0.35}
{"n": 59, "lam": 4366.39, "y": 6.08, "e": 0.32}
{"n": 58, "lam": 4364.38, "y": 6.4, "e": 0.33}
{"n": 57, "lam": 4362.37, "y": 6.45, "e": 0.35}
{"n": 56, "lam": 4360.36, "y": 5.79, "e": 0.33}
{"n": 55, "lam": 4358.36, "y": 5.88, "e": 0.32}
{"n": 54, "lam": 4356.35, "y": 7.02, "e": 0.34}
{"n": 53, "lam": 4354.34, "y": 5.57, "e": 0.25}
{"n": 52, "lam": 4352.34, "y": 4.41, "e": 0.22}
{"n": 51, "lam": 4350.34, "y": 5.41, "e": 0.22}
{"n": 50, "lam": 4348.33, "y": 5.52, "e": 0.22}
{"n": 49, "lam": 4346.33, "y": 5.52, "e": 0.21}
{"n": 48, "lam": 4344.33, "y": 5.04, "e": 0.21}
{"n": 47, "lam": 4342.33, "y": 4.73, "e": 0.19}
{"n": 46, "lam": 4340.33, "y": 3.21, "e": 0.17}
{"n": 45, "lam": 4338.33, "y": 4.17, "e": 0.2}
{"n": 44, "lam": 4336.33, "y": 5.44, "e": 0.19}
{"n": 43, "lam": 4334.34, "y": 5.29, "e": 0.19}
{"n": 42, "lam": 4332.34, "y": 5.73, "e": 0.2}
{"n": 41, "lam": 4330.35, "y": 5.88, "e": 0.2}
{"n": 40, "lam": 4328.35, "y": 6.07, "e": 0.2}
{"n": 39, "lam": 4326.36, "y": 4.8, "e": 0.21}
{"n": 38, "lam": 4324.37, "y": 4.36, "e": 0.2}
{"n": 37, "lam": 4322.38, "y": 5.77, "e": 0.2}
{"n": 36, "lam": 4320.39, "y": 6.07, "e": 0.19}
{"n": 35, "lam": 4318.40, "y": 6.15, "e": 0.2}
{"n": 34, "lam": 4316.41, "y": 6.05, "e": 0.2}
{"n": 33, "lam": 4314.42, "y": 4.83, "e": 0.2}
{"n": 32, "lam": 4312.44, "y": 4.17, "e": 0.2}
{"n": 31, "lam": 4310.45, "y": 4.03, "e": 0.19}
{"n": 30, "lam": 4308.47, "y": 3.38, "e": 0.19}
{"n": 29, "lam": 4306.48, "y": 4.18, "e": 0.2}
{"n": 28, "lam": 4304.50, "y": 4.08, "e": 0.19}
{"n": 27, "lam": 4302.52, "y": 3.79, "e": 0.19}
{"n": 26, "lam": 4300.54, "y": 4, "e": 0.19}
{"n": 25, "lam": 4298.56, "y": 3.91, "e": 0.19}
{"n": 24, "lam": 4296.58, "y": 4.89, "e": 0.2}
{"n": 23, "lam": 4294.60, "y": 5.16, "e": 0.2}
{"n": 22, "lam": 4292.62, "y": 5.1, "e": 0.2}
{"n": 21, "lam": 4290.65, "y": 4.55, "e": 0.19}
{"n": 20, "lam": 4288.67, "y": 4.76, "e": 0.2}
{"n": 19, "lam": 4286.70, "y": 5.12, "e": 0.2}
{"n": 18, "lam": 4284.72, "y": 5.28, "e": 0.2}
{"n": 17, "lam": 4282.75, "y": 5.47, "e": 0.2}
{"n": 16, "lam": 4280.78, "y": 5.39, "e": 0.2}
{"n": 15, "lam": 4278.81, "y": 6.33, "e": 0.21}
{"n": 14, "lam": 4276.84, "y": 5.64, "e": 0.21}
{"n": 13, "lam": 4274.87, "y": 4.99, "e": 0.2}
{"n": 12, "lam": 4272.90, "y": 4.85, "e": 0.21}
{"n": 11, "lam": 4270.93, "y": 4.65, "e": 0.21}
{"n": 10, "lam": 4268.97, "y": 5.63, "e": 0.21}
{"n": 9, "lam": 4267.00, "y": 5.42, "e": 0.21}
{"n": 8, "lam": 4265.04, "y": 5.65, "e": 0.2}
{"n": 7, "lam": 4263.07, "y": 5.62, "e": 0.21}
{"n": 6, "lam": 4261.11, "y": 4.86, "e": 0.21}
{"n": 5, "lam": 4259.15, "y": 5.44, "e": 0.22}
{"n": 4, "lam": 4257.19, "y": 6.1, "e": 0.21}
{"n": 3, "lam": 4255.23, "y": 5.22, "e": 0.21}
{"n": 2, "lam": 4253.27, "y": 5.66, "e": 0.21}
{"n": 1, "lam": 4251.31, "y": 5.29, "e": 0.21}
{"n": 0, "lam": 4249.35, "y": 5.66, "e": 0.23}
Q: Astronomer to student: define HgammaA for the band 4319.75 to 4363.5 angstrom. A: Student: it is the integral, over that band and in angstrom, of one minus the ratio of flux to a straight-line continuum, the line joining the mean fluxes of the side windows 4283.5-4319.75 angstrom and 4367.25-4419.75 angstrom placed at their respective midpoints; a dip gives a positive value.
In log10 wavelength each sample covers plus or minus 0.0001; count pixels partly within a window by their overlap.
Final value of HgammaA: -2.3 angstrom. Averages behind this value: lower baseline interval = 4.65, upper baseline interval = 5.68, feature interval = 5.37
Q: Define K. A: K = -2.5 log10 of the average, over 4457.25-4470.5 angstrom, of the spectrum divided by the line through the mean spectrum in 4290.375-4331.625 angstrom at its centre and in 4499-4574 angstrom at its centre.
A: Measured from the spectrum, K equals -0.03 mag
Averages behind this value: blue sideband 4.83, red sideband 6.12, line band 5.85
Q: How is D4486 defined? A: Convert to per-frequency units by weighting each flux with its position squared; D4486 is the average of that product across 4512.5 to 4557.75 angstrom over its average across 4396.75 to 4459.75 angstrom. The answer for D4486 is 1.1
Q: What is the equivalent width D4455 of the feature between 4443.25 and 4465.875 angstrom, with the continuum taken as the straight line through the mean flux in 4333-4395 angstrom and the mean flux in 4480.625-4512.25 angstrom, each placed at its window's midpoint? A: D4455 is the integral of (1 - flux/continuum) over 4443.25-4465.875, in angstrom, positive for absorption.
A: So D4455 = 0.8 angstrom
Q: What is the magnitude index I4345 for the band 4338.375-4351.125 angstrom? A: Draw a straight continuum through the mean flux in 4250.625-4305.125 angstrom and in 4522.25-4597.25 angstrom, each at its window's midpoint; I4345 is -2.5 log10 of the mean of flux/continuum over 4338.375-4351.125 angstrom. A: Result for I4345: 0.11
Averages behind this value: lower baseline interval 5.11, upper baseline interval 6.09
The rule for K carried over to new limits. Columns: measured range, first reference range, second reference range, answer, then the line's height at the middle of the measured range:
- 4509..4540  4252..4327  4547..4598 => -0.01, 5.97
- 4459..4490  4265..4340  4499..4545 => -0.05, 5.88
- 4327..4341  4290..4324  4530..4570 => -0.06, 4.86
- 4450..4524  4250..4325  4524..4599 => -0.06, 5.81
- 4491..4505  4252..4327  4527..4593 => -0.06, 5.84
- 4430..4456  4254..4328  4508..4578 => -0.02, 5.68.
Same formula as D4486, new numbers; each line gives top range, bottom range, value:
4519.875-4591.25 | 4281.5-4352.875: 1.38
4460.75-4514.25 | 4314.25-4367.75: 1.21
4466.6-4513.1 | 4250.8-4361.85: 1.33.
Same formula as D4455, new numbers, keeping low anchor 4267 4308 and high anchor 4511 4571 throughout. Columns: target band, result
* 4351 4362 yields -1.18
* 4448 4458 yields -0.12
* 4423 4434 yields -1.02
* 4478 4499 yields -1.34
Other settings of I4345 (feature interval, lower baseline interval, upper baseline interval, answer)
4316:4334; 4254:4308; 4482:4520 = -0.070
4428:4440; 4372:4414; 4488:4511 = -0.022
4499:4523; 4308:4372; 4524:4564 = -0.076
